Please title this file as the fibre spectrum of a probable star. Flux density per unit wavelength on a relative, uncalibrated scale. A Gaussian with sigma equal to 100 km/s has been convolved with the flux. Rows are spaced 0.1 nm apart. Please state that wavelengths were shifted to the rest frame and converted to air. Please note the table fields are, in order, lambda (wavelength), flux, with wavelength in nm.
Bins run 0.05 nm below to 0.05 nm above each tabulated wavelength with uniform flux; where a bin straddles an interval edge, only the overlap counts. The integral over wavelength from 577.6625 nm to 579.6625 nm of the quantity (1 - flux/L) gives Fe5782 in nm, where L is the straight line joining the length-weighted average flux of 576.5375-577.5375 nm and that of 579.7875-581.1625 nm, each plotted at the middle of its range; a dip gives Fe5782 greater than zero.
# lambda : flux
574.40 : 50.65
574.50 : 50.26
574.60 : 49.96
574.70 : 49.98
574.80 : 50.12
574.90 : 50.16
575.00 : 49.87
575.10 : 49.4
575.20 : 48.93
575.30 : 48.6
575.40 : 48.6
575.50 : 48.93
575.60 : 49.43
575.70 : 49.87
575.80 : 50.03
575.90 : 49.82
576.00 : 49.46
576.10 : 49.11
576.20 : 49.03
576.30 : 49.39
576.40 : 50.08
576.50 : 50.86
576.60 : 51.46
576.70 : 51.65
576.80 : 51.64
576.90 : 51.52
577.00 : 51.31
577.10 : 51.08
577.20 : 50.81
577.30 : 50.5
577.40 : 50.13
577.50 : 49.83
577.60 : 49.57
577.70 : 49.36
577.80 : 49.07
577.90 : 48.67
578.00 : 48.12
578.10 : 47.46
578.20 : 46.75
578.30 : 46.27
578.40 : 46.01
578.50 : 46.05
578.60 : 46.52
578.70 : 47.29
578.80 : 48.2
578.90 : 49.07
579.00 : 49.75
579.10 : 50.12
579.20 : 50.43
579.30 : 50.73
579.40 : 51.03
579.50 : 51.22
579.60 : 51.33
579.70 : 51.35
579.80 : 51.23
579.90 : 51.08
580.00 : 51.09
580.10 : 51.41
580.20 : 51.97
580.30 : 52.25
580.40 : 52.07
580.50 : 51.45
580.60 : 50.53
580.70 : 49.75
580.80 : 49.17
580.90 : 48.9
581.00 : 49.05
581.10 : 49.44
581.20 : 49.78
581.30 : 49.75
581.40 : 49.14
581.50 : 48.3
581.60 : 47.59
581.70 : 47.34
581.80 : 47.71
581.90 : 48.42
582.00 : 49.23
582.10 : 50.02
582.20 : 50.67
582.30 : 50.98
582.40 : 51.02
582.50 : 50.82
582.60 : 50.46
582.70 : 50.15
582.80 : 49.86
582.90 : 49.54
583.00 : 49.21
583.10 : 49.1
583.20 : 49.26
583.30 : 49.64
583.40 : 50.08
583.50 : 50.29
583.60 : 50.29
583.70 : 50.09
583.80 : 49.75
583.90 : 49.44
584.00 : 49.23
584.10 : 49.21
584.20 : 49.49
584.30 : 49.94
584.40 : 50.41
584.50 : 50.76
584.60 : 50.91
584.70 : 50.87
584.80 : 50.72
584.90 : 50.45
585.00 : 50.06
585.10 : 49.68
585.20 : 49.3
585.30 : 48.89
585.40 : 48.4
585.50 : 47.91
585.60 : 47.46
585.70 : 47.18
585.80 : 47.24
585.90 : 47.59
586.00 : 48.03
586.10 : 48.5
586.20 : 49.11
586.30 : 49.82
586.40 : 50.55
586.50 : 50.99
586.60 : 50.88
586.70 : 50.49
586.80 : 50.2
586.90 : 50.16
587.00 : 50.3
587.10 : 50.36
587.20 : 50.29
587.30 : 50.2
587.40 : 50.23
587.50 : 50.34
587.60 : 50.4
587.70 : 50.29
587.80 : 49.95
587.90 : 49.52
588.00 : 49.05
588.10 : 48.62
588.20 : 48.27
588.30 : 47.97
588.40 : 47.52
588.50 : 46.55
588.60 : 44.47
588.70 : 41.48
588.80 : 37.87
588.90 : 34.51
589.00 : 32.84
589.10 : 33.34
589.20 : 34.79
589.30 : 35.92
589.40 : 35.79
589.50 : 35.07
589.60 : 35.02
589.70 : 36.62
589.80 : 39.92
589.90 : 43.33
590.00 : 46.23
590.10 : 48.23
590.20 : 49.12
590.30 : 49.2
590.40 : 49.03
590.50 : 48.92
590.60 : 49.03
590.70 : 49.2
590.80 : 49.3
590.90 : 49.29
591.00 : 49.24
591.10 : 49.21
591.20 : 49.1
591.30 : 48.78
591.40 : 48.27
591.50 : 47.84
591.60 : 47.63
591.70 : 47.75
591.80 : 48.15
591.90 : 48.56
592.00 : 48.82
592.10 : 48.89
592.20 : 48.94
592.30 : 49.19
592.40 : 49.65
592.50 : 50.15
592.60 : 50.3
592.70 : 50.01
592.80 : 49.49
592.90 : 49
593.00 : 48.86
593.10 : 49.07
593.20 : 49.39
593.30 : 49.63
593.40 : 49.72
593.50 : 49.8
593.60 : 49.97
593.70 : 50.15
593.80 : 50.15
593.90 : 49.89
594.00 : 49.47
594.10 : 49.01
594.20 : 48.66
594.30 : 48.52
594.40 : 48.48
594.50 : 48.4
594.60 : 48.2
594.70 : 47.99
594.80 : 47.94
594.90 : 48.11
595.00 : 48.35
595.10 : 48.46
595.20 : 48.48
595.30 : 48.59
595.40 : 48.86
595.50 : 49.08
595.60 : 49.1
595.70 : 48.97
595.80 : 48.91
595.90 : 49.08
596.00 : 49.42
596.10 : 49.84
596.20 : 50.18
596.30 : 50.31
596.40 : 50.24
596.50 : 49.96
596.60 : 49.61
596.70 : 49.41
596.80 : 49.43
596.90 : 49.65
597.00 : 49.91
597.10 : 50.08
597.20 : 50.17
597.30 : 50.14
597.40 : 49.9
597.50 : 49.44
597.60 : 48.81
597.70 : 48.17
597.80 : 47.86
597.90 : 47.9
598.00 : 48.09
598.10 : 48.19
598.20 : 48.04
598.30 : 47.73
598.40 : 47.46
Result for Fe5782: 0.08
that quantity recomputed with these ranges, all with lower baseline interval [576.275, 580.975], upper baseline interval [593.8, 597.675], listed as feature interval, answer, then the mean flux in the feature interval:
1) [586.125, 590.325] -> 0.35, 45.4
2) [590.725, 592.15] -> 0.02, 48.6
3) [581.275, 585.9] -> 0.02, 49.5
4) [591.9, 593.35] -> 0.00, 49.4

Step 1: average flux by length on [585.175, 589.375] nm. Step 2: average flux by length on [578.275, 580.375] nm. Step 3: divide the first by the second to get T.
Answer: 0.94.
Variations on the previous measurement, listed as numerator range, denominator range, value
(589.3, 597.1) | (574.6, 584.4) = 0.97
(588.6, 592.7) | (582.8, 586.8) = 0.91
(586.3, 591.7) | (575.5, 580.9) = 0.93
